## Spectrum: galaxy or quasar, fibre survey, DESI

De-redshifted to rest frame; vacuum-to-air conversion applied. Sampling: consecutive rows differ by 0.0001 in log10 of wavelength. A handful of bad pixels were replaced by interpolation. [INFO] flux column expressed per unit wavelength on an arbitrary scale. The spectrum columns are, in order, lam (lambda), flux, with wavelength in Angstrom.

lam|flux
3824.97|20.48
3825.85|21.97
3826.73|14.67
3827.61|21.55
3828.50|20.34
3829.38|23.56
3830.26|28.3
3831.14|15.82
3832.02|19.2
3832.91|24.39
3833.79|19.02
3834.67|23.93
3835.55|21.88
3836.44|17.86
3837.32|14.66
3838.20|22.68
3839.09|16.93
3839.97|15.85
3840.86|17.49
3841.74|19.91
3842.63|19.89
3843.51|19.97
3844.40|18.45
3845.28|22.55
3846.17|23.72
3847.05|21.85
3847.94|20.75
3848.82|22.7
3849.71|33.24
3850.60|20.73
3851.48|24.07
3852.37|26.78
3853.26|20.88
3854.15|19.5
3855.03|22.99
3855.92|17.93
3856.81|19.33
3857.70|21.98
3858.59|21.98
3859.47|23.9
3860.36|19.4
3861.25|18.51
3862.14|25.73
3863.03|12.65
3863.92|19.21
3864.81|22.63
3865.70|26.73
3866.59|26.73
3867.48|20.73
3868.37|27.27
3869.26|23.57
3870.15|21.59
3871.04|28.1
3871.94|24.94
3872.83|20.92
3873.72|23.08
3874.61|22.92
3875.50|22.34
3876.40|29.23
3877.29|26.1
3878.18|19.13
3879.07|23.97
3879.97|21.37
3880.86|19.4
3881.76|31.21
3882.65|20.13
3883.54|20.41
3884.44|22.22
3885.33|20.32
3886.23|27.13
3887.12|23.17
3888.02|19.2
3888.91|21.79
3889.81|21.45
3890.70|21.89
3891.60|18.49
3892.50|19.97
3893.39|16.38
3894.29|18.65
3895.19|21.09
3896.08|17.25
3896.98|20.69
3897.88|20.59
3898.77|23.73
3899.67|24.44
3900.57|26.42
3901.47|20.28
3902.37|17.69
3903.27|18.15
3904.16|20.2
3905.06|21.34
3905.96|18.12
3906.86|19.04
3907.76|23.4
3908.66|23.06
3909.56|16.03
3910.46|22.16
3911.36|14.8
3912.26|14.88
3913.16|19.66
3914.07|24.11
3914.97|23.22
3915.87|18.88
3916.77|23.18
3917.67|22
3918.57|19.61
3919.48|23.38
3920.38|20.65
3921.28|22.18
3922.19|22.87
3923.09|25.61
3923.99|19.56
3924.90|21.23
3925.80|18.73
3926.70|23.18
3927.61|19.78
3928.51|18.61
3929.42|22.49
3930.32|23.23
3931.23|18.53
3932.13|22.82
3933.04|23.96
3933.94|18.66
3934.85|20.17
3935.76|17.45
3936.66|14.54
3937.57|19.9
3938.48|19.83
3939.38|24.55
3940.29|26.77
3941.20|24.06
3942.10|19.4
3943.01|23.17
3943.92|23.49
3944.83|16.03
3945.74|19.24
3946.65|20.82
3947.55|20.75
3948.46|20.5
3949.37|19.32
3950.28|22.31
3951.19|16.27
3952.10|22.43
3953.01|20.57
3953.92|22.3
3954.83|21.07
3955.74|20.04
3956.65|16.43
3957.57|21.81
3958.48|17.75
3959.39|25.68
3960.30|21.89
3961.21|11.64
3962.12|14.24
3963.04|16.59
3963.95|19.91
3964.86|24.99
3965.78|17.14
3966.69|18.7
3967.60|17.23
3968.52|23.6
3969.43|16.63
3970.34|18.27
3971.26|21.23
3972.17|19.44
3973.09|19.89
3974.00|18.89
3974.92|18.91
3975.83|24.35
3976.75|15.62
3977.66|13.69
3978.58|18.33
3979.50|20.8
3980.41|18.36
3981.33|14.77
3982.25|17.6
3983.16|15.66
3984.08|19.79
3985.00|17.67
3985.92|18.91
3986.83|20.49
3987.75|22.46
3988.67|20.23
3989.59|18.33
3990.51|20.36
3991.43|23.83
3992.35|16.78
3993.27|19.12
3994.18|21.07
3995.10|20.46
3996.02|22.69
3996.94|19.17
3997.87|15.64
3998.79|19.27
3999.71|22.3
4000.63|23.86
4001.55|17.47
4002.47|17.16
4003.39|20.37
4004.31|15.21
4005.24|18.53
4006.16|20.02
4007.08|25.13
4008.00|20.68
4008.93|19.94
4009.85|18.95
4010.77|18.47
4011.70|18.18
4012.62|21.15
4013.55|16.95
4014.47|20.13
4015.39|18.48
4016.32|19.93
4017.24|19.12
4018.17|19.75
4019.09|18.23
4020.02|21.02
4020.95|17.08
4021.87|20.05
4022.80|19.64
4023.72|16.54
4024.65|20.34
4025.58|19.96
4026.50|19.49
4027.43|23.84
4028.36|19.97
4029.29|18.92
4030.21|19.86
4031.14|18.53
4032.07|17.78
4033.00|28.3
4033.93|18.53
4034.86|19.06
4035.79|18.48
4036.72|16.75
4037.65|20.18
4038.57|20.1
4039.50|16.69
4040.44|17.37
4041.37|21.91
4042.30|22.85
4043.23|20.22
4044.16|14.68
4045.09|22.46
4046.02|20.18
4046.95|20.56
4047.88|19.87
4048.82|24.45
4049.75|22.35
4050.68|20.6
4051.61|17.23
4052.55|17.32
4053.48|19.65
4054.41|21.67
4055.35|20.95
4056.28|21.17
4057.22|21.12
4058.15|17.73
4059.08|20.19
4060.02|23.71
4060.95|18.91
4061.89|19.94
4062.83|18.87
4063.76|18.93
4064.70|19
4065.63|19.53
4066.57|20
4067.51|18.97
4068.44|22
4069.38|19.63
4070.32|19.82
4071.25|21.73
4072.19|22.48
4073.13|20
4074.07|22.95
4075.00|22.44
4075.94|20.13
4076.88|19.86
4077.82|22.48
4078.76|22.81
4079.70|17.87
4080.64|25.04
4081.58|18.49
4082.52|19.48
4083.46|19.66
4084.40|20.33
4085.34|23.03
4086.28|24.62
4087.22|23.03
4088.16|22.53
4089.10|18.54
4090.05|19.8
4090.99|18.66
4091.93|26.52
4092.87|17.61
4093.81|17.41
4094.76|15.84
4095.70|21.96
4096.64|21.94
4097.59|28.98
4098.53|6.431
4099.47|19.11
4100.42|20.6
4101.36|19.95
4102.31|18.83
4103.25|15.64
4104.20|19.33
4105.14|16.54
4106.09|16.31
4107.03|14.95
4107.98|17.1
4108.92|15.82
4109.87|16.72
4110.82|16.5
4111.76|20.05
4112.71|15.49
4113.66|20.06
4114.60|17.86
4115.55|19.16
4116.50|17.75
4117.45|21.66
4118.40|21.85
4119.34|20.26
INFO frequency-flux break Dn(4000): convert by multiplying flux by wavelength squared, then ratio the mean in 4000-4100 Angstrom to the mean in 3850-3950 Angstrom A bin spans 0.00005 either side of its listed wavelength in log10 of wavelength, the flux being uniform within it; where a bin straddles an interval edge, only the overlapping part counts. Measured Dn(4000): 1.01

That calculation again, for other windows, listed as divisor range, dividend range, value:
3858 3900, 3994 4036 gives 0.95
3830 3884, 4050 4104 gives 1.03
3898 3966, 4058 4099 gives 1.07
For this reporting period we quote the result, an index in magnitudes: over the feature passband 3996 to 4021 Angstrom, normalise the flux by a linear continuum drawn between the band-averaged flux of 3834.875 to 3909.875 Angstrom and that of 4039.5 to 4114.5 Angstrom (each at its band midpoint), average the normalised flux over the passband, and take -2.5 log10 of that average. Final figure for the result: 0.05 mag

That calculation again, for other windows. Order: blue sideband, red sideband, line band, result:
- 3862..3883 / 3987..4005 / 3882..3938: 0.075 mag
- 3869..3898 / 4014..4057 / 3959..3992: 0.092 mag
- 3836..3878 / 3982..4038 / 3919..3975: 0.011 mag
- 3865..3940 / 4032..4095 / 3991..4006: 0.069 mag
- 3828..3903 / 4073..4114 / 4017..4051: 0.013 mag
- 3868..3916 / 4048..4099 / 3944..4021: 0.089 mag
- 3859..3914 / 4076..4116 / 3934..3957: 0.027 mag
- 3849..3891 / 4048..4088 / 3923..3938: 0.089 mag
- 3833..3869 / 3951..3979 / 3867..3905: -0.069 mag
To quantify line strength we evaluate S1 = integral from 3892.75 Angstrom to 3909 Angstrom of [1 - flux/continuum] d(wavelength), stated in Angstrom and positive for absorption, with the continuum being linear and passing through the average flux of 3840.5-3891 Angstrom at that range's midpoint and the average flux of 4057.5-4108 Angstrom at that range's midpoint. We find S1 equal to 1.1 Angstrom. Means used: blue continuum 22.4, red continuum 20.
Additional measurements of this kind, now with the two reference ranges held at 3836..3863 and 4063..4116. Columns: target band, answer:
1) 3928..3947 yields -0.3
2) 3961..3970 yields 0.9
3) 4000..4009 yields 0.1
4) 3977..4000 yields 1.3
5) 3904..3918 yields 0.3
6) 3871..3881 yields -1.2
